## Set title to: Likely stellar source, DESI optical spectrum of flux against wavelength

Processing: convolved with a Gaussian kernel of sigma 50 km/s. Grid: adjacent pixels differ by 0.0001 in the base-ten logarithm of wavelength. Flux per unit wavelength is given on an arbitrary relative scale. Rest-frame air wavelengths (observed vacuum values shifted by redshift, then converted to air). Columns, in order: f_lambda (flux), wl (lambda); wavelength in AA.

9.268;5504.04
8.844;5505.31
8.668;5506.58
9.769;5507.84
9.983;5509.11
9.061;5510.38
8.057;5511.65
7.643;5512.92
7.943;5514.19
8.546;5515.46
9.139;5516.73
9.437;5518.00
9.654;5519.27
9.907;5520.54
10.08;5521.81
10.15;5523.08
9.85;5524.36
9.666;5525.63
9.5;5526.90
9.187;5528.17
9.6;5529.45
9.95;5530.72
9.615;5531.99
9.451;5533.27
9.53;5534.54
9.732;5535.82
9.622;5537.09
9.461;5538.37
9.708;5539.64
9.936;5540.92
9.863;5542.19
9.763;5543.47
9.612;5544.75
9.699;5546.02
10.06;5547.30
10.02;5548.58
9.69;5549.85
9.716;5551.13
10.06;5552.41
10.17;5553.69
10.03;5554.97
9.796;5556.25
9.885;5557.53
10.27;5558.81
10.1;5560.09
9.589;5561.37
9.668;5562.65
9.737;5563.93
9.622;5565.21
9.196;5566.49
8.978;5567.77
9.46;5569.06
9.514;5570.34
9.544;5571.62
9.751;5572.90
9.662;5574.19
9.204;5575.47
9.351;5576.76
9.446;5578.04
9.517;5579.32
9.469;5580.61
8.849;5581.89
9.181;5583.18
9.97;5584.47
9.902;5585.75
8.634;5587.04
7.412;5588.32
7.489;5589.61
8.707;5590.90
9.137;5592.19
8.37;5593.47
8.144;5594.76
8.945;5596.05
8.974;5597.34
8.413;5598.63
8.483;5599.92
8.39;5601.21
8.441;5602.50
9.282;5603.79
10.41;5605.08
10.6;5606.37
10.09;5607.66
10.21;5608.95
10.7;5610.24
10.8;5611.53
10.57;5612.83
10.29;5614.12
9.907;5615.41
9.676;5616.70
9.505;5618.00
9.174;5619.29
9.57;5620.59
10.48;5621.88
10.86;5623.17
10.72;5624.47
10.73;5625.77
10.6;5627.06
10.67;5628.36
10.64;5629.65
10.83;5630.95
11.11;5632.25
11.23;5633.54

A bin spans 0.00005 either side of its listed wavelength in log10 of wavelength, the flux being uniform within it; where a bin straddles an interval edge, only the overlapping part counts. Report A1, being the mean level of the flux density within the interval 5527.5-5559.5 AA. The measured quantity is 9.78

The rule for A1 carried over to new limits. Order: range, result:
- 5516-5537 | 9.65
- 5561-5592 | 9.24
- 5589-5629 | 9.63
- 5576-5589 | 9.17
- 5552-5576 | 9.7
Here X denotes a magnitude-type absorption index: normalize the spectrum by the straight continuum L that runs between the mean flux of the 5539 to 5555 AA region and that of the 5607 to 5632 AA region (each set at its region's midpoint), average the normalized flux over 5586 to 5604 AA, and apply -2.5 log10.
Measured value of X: 0.20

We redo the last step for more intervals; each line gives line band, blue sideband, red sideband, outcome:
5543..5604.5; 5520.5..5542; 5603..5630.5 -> 0.07 mag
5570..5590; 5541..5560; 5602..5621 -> 0.08 mag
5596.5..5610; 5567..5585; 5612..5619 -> 0.05 mag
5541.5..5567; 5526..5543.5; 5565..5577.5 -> -0.04 mag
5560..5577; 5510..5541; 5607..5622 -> 0.02 mag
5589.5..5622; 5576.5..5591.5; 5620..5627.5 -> 0.04 mag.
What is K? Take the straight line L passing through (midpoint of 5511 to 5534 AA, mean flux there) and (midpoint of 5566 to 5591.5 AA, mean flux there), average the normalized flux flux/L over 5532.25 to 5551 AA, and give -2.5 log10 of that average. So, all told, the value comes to -0.05 mag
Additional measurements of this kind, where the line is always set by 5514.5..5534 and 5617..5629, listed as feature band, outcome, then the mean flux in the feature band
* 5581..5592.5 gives 0.14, 8.81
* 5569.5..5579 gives 0.04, 9.5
